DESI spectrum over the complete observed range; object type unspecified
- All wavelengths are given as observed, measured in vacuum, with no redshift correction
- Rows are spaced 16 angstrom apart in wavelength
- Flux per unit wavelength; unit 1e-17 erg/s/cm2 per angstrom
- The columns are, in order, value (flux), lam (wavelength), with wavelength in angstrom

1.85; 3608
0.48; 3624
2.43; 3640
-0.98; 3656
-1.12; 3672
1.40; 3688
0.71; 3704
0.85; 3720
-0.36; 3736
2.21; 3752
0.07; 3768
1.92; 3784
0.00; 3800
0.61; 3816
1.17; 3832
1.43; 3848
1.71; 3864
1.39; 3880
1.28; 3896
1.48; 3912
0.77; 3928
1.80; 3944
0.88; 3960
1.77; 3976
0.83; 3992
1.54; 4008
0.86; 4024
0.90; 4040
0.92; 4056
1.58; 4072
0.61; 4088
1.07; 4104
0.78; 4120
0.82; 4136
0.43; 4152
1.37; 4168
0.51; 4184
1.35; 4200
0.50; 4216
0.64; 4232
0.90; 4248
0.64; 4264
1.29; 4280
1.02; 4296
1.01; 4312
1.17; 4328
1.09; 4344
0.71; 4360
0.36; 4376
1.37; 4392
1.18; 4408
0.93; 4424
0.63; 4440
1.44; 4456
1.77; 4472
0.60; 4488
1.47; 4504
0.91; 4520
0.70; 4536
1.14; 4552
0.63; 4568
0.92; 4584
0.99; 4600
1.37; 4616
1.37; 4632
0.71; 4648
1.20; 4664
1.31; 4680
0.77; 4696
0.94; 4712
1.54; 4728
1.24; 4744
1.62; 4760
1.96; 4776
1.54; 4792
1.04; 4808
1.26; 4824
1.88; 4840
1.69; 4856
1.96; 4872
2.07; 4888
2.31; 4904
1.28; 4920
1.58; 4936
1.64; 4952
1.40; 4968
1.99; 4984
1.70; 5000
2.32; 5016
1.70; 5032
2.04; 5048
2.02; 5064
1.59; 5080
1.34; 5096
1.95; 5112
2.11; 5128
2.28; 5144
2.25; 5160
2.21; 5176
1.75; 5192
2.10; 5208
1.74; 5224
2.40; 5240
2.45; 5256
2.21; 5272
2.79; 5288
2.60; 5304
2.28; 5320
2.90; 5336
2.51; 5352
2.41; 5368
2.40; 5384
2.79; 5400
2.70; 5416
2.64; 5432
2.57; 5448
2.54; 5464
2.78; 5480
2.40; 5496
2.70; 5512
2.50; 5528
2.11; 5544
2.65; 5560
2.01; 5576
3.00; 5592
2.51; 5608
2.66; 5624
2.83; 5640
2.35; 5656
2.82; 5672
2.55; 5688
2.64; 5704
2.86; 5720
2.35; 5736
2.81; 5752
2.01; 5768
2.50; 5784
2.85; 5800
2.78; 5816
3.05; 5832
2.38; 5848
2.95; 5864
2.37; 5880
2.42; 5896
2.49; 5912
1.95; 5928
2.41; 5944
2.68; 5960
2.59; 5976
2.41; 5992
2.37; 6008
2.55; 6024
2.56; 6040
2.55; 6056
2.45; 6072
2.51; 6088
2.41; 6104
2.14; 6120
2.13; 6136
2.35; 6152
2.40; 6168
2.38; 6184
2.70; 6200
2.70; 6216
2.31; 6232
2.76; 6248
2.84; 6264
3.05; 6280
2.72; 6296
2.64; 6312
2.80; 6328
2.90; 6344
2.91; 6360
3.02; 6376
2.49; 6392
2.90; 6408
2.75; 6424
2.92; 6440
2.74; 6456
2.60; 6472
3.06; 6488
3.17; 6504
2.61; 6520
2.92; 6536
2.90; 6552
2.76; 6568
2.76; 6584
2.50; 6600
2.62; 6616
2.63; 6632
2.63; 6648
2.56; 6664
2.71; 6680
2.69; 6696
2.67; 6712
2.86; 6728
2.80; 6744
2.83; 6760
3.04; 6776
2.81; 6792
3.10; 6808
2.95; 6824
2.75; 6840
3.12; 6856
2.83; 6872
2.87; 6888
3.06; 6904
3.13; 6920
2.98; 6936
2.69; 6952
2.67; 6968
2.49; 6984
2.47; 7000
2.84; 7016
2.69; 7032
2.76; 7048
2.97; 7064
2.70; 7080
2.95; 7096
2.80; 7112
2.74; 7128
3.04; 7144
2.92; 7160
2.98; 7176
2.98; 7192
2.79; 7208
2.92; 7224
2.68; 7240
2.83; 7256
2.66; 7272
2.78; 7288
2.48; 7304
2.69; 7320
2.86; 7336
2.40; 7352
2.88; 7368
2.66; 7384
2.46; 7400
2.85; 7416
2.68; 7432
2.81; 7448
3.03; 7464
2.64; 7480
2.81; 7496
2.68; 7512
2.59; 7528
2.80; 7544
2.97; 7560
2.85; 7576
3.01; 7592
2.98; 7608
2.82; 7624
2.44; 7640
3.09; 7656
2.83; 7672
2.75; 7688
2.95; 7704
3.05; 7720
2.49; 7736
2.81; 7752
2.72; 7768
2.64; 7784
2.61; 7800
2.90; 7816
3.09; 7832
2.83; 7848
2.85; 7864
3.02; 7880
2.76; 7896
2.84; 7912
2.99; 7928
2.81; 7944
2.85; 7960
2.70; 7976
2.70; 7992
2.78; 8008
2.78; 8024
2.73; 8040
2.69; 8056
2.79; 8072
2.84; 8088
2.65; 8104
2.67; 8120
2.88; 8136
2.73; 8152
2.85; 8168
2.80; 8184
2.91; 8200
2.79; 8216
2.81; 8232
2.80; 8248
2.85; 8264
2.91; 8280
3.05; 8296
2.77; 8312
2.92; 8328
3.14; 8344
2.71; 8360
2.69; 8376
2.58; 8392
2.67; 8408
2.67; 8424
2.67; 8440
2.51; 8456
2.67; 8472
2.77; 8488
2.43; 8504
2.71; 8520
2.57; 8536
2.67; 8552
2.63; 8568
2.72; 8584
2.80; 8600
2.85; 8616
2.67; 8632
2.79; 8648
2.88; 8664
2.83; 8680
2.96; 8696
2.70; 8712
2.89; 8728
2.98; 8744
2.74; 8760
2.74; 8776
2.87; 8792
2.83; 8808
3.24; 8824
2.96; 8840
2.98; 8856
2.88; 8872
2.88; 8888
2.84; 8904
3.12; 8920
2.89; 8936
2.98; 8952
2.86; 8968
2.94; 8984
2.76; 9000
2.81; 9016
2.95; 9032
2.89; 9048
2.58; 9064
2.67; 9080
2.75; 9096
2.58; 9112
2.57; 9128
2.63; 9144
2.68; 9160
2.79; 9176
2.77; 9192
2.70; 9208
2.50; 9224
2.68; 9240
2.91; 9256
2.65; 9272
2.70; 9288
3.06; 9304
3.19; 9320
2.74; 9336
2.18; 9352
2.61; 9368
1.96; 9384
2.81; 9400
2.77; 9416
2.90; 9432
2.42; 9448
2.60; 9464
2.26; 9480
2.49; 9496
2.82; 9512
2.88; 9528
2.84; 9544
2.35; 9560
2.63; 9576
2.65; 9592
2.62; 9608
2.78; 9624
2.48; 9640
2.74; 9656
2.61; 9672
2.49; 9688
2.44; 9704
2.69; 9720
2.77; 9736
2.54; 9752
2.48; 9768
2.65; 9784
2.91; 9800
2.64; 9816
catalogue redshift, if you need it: 0.18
